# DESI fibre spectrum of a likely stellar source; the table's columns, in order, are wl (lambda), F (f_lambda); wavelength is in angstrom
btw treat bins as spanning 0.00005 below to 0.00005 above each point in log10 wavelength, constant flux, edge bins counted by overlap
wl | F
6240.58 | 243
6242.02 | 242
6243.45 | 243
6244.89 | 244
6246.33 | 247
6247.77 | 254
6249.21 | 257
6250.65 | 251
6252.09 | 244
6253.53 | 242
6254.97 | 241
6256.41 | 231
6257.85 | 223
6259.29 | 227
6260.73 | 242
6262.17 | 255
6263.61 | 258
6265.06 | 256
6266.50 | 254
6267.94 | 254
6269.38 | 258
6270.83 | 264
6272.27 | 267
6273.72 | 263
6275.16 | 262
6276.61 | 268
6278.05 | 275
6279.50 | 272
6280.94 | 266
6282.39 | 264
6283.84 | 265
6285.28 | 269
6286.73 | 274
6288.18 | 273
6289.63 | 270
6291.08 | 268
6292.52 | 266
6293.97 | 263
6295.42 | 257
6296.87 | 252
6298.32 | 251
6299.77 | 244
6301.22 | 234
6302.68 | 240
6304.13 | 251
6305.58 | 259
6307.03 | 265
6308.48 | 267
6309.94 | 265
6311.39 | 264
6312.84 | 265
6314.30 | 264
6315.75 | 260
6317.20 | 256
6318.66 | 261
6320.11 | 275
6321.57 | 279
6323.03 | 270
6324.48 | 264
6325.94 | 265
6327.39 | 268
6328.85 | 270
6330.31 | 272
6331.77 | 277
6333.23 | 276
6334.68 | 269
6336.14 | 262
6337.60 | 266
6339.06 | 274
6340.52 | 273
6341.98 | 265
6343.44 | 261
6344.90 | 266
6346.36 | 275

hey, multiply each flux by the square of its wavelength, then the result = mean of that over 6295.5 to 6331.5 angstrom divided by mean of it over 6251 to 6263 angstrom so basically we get 1.1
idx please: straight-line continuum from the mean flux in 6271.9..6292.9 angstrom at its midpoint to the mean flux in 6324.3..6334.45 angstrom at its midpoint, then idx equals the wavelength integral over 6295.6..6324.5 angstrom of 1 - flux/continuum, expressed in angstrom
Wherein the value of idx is 1.1 angstrom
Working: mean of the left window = 268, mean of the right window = 271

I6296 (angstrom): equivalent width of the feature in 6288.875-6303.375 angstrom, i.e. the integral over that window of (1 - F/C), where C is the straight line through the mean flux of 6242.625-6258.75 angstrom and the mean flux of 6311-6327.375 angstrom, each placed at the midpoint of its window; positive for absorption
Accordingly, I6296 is 0.2 angstrom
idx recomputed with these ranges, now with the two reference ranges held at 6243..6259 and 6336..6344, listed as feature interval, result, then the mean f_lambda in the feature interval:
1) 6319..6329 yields -0.26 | 270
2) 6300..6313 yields 0.12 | 256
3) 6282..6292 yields -0.65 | 269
